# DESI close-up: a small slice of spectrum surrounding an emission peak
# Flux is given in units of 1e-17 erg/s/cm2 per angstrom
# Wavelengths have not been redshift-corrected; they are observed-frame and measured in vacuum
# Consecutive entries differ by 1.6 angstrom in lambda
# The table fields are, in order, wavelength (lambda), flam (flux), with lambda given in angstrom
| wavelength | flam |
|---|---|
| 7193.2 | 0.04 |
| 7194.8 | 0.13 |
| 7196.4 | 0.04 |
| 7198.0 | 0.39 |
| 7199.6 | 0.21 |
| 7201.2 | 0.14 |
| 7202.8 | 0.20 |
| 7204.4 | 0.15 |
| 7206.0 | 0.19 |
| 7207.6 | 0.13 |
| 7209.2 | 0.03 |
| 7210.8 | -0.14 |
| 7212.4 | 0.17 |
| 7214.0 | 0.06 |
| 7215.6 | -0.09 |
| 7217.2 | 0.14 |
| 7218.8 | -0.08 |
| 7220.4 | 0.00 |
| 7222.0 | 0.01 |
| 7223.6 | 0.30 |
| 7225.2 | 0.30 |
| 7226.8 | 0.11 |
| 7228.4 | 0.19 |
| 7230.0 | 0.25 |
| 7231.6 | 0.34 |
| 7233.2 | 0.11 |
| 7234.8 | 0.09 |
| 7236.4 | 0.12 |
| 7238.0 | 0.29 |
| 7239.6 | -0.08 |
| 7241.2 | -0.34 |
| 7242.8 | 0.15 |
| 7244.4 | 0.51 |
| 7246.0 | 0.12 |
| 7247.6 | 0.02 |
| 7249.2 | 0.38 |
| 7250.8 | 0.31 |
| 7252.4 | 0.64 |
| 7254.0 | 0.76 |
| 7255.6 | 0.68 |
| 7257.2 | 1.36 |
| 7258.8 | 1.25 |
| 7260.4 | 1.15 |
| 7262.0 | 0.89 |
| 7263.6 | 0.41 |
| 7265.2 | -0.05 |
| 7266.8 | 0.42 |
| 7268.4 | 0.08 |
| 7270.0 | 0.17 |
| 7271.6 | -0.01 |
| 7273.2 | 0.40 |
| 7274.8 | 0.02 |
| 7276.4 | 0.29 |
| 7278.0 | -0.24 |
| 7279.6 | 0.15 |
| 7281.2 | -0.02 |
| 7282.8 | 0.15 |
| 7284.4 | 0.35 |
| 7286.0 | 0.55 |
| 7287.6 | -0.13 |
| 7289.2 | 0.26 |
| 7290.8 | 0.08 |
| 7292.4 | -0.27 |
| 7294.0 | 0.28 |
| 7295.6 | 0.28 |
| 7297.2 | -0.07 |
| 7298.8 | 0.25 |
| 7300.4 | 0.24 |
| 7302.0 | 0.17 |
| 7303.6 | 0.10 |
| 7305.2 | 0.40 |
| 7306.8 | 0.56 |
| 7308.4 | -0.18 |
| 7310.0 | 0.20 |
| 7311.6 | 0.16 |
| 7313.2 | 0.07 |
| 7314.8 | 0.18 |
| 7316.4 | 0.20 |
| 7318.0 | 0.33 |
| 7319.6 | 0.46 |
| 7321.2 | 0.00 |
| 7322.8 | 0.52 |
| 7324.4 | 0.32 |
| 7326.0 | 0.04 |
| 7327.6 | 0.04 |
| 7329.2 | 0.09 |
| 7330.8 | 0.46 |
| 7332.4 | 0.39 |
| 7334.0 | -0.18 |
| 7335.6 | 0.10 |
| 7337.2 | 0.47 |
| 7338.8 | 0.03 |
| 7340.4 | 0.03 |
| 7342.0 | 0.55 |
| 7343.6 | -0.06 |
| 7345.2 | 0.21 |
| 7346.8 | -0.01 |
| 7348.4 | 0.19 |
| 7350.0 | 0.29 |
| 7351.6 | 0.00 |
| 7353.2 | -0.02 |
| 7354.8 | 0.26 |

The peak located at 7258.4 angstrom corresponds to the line [O II] 3727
